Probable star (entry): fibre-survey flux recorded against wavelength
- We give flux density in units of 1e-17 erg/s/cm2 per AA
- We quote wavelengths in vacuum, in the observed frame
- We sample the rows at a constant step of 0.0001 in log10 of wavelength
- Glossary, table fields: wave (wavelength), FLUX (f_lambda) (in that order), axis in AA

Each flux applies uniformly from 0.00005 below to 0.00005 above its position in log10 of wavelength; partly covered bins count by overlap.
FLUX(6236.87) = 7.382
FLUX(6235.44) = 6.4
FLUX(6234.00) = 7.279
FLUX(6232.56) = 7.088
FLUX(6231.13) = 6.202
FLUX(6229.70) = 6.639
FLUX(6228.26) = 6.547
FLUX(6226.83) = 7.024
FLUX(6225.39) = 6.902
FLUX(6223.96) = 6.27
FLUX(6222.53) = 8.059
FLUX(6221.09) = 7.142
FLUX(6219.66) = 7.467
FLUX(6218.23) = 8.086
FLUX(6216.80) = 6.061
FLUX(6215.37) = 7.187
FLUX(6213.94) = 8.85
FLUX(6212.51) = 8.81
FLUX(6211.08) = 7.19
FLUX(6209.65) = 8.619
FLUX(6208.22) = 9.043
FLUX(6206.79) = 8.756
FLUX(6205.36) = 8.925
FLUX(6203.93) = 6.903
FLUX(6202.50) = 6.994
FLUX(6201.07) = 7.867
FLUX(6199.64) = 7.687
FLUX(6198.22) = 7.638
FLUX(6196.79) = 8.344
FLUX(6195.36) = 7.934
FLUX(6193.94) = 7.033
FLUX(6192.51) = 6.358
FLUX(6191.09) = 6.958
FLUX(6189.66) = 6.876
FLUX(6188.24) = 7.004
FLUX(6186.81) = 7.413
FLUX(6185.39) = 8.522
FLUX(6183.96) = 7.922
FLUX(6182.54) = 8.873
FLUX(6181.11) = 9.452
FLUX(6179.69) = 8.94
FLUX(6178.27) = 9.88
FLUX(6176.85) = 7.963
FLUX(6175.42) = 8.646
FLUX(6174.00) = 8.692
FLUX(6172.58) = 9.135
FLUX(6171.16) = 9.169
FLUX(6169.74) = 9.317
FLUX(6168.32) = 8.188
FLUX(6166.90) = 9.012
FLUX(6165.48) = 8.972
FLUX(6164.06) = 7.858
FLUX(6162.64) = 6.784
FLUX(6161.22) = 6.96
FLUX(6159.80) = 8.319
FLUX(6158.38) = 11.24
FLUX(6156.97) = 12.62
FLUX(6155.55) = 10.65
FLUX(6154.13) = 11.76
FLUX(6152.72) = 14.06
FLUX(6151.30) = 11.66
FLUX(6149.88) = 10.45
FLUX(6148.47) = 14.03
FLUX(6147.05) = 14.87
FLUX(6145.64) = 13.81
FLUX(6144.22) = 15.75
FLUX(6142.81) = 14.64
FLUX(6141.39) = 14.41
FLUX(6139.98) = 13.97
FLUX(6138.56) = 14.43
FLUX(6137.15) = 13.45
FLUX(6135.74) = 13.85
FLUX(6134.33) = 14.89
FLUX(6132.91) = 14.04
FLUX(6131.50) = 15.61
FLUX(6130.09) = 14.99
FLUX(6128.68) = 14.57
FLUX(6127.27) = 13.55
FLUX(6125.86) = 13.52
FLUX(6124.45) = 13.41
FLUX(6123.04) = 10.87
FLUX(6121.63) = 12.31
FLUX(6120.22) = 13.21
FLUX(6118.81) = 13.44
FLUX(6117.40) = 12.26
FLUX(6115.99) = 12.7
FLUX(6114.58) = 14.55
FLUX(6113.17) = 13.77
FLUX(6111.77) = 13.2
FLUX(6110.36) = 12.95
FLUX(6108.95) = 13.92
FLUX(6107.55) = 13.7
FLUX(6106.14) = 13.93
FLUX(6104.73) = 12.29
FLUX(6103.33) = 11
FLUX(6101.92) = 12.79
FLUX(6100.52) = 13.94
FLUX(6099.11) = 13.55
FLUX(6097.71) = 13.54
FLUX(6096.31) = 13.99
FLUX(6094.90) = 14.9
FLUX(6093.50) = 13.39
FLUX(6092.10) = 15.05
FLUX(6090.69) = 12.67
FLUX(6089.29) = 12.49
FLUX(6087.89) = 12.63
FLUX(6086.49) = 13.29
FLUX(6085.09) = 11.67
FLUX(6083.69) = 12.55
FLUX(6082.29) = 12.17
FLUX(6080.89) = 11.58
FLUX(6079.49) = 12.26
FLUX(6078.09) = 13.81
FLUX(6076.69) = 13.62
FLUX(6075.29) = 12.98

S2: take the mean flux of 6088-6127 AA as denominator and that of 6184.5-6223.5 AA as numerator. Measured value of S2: 0.58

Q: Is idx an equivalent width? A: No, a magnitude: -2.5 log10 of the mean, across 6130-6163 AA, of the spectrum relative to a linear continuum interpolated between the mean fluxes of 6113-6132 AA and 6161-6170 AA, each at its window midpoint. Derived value -0.211 mag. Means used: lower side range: 13.4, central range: 12.8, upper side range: 8.16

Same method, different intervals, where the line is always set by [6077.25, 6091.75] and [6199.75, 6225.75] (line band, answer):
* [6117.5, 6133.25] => -0.223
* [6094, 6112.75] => -0.129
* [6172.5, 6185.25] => 0.026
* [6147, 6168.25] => -0.059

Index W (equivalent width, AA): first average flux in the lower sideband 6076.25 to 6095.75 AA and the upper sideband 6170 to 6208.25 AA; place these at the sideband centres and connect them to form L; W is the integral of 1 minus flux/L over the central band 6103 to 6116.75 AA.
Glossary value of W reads -1.6 AA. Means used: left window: 13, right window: 8.1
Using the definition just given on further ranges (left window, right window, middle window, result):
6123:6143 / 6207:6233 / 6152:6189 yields 7.0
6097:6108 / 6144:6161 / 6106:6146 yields -3.6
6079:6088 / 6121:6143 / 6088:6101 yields -1.0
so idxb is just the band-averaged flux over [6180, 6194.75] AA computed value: 7.68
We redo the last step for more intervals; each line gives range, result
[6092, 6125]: 13.2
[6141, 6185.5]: 10.4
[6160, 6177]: 8.4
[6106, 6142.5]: 13.7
